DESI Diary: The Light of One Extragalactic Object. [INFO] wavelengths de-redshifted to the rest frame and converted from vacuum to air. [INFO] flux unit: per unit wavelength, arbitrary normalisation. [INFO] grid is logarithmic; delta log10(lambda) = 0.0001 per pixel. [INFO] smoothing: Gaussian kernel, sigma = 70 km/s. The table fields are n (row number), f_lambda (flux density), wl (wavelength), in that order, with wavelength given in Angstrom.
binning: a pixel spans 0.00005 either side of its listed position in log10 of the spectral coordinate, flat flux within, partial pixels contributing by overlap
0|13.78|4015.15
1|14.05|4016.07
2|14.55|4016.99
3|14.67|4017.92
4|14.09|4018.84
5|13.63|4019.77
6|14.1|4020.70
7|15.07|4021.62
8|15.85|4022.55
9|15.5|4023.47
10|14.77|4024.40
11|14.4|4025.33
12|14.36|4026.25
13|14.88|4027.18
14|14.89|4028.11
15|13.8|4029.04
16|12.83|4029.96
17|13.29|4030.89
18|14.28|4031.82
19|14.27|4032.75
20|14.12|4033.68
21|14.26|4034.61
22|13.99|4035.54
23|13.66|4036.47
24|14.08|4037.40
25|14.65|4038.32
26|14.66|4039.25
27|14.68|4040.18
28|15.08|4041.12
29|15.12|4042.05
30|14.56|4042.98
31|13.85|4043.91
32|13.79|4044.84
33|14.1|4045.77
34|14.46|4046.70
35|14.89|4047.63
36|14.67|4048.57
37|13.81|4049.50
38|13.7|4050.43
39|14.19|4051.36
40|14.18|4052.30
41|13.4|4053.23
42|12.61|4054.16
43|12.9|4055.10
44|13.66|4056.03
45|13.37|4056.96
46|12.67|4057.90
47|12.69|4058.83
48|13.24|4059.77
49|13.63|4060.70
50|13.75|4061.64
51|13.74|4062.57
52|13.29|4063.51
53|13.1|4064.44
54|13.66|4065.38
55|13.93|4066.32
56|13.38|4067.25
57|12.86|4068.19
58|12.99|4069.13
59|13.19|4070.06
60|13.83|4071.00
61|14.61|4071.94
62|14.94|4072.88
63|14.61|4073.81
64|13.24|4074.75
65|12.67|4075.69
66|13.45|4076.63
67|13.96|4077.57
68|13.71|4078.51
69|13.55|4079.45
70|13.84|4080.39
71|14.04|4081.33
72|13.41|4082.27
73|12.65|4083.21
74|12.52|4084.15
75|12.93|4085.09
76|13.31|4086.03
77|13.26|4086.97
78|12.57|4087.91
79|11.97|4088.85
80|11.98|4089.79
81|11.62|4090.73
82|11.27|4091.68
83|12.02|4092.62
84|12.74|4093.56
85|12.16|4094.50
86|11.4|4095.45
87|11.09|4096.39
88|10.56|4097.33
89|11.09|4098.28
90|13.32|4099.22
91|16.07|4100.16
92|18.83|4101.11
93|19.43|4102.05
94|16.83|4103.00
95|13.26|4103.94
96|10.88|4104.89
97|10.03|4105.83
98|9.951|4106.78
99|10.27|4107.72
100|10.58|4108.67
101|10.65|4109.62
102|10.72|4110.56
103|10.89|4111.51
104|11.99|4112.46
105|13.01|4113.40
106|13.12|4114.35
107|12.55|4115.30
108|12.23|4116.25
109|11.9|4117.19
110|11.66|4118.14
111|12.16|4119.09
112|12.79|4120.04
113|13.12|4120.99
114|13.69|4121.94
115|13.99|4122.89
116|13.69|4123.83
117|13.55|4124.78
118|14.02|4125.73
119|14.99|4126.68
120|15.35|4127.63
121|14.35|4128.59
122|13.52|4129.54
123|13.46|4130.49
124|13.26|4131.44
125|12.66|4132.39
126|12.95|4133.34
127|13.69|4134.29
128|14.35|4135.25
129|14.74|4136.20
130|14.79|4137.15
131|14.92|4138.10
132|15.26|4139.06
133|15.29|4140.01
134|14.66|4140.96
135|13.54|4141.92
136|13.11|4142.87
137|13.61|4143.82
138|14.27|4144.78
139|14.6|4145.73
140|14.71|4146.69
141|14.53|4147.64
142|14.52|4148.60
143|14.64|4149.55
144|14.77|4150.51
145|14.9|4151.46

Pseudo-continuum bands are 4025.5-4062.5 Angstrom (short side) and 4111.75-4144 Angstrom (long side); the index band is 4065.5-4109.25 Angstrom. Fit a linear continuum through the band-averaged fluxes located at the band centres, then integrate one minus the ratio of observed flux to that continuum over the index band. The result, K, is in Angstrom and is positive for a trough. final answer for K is 2.3 Angstrom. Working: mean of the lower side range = 14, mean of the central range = 13.1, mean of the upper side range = 13.6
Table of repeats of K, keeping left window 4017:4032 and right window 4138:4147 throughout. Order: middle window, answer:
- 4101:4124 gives 2.8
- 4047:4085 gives 2.2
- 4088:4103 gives 1.3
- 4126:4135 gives 0.3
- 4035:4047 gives 0.0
